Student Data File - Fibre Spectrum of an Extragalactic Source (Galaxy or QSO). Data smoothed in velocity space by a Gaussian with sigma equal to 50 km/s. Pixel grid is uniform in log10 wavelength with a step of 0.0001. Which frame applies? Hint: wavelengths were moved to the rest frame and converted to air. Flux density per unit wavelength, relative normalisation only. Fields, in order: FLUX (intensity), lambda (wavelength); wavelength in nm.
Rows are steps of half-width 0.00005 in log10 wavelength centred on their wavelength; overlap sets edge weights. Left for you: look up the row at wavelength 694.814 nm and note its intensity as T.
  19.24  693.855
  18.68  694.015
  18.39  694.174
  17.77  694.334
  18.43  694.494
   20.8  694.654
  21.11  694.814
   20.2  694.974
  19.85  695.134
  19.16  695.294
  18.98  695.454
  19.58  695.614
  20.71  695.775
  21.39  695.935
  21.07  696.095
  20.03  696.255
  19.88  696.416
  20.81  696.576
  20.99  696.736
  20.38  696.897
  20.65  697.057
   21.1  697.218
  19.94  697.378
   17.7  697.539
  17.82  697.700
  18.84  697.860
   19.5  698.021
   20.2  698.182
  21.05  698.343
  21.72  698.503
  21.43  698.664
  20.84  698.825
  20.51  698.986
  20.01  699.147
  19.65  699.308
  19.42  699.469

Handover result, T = 21.11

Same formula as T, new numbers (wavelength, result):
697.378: 19.94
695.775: 20.71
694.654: 20.8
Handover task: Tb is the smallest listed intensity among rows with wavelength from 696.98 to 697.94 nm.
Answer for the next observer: 17.7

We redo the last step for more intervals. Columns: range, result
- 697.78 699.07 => 18.84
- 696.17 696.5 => 19.88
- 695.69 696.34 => 20.03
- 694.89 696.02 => 18.98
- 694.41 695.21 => 18.43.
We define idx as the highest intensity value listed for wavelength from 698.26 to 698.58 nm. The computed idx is 21.72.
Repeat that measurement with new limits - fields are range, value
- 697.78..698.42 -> 21.05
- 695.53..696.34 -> 21.39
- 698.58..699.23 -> 21.43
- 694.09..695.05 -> 21.11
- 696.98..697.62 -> 21.1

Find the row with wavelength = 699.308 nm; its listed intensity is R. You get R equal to 19.65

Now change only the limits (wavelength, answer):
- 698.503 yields 21.72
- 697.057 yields 20.65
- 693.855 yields 19.24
